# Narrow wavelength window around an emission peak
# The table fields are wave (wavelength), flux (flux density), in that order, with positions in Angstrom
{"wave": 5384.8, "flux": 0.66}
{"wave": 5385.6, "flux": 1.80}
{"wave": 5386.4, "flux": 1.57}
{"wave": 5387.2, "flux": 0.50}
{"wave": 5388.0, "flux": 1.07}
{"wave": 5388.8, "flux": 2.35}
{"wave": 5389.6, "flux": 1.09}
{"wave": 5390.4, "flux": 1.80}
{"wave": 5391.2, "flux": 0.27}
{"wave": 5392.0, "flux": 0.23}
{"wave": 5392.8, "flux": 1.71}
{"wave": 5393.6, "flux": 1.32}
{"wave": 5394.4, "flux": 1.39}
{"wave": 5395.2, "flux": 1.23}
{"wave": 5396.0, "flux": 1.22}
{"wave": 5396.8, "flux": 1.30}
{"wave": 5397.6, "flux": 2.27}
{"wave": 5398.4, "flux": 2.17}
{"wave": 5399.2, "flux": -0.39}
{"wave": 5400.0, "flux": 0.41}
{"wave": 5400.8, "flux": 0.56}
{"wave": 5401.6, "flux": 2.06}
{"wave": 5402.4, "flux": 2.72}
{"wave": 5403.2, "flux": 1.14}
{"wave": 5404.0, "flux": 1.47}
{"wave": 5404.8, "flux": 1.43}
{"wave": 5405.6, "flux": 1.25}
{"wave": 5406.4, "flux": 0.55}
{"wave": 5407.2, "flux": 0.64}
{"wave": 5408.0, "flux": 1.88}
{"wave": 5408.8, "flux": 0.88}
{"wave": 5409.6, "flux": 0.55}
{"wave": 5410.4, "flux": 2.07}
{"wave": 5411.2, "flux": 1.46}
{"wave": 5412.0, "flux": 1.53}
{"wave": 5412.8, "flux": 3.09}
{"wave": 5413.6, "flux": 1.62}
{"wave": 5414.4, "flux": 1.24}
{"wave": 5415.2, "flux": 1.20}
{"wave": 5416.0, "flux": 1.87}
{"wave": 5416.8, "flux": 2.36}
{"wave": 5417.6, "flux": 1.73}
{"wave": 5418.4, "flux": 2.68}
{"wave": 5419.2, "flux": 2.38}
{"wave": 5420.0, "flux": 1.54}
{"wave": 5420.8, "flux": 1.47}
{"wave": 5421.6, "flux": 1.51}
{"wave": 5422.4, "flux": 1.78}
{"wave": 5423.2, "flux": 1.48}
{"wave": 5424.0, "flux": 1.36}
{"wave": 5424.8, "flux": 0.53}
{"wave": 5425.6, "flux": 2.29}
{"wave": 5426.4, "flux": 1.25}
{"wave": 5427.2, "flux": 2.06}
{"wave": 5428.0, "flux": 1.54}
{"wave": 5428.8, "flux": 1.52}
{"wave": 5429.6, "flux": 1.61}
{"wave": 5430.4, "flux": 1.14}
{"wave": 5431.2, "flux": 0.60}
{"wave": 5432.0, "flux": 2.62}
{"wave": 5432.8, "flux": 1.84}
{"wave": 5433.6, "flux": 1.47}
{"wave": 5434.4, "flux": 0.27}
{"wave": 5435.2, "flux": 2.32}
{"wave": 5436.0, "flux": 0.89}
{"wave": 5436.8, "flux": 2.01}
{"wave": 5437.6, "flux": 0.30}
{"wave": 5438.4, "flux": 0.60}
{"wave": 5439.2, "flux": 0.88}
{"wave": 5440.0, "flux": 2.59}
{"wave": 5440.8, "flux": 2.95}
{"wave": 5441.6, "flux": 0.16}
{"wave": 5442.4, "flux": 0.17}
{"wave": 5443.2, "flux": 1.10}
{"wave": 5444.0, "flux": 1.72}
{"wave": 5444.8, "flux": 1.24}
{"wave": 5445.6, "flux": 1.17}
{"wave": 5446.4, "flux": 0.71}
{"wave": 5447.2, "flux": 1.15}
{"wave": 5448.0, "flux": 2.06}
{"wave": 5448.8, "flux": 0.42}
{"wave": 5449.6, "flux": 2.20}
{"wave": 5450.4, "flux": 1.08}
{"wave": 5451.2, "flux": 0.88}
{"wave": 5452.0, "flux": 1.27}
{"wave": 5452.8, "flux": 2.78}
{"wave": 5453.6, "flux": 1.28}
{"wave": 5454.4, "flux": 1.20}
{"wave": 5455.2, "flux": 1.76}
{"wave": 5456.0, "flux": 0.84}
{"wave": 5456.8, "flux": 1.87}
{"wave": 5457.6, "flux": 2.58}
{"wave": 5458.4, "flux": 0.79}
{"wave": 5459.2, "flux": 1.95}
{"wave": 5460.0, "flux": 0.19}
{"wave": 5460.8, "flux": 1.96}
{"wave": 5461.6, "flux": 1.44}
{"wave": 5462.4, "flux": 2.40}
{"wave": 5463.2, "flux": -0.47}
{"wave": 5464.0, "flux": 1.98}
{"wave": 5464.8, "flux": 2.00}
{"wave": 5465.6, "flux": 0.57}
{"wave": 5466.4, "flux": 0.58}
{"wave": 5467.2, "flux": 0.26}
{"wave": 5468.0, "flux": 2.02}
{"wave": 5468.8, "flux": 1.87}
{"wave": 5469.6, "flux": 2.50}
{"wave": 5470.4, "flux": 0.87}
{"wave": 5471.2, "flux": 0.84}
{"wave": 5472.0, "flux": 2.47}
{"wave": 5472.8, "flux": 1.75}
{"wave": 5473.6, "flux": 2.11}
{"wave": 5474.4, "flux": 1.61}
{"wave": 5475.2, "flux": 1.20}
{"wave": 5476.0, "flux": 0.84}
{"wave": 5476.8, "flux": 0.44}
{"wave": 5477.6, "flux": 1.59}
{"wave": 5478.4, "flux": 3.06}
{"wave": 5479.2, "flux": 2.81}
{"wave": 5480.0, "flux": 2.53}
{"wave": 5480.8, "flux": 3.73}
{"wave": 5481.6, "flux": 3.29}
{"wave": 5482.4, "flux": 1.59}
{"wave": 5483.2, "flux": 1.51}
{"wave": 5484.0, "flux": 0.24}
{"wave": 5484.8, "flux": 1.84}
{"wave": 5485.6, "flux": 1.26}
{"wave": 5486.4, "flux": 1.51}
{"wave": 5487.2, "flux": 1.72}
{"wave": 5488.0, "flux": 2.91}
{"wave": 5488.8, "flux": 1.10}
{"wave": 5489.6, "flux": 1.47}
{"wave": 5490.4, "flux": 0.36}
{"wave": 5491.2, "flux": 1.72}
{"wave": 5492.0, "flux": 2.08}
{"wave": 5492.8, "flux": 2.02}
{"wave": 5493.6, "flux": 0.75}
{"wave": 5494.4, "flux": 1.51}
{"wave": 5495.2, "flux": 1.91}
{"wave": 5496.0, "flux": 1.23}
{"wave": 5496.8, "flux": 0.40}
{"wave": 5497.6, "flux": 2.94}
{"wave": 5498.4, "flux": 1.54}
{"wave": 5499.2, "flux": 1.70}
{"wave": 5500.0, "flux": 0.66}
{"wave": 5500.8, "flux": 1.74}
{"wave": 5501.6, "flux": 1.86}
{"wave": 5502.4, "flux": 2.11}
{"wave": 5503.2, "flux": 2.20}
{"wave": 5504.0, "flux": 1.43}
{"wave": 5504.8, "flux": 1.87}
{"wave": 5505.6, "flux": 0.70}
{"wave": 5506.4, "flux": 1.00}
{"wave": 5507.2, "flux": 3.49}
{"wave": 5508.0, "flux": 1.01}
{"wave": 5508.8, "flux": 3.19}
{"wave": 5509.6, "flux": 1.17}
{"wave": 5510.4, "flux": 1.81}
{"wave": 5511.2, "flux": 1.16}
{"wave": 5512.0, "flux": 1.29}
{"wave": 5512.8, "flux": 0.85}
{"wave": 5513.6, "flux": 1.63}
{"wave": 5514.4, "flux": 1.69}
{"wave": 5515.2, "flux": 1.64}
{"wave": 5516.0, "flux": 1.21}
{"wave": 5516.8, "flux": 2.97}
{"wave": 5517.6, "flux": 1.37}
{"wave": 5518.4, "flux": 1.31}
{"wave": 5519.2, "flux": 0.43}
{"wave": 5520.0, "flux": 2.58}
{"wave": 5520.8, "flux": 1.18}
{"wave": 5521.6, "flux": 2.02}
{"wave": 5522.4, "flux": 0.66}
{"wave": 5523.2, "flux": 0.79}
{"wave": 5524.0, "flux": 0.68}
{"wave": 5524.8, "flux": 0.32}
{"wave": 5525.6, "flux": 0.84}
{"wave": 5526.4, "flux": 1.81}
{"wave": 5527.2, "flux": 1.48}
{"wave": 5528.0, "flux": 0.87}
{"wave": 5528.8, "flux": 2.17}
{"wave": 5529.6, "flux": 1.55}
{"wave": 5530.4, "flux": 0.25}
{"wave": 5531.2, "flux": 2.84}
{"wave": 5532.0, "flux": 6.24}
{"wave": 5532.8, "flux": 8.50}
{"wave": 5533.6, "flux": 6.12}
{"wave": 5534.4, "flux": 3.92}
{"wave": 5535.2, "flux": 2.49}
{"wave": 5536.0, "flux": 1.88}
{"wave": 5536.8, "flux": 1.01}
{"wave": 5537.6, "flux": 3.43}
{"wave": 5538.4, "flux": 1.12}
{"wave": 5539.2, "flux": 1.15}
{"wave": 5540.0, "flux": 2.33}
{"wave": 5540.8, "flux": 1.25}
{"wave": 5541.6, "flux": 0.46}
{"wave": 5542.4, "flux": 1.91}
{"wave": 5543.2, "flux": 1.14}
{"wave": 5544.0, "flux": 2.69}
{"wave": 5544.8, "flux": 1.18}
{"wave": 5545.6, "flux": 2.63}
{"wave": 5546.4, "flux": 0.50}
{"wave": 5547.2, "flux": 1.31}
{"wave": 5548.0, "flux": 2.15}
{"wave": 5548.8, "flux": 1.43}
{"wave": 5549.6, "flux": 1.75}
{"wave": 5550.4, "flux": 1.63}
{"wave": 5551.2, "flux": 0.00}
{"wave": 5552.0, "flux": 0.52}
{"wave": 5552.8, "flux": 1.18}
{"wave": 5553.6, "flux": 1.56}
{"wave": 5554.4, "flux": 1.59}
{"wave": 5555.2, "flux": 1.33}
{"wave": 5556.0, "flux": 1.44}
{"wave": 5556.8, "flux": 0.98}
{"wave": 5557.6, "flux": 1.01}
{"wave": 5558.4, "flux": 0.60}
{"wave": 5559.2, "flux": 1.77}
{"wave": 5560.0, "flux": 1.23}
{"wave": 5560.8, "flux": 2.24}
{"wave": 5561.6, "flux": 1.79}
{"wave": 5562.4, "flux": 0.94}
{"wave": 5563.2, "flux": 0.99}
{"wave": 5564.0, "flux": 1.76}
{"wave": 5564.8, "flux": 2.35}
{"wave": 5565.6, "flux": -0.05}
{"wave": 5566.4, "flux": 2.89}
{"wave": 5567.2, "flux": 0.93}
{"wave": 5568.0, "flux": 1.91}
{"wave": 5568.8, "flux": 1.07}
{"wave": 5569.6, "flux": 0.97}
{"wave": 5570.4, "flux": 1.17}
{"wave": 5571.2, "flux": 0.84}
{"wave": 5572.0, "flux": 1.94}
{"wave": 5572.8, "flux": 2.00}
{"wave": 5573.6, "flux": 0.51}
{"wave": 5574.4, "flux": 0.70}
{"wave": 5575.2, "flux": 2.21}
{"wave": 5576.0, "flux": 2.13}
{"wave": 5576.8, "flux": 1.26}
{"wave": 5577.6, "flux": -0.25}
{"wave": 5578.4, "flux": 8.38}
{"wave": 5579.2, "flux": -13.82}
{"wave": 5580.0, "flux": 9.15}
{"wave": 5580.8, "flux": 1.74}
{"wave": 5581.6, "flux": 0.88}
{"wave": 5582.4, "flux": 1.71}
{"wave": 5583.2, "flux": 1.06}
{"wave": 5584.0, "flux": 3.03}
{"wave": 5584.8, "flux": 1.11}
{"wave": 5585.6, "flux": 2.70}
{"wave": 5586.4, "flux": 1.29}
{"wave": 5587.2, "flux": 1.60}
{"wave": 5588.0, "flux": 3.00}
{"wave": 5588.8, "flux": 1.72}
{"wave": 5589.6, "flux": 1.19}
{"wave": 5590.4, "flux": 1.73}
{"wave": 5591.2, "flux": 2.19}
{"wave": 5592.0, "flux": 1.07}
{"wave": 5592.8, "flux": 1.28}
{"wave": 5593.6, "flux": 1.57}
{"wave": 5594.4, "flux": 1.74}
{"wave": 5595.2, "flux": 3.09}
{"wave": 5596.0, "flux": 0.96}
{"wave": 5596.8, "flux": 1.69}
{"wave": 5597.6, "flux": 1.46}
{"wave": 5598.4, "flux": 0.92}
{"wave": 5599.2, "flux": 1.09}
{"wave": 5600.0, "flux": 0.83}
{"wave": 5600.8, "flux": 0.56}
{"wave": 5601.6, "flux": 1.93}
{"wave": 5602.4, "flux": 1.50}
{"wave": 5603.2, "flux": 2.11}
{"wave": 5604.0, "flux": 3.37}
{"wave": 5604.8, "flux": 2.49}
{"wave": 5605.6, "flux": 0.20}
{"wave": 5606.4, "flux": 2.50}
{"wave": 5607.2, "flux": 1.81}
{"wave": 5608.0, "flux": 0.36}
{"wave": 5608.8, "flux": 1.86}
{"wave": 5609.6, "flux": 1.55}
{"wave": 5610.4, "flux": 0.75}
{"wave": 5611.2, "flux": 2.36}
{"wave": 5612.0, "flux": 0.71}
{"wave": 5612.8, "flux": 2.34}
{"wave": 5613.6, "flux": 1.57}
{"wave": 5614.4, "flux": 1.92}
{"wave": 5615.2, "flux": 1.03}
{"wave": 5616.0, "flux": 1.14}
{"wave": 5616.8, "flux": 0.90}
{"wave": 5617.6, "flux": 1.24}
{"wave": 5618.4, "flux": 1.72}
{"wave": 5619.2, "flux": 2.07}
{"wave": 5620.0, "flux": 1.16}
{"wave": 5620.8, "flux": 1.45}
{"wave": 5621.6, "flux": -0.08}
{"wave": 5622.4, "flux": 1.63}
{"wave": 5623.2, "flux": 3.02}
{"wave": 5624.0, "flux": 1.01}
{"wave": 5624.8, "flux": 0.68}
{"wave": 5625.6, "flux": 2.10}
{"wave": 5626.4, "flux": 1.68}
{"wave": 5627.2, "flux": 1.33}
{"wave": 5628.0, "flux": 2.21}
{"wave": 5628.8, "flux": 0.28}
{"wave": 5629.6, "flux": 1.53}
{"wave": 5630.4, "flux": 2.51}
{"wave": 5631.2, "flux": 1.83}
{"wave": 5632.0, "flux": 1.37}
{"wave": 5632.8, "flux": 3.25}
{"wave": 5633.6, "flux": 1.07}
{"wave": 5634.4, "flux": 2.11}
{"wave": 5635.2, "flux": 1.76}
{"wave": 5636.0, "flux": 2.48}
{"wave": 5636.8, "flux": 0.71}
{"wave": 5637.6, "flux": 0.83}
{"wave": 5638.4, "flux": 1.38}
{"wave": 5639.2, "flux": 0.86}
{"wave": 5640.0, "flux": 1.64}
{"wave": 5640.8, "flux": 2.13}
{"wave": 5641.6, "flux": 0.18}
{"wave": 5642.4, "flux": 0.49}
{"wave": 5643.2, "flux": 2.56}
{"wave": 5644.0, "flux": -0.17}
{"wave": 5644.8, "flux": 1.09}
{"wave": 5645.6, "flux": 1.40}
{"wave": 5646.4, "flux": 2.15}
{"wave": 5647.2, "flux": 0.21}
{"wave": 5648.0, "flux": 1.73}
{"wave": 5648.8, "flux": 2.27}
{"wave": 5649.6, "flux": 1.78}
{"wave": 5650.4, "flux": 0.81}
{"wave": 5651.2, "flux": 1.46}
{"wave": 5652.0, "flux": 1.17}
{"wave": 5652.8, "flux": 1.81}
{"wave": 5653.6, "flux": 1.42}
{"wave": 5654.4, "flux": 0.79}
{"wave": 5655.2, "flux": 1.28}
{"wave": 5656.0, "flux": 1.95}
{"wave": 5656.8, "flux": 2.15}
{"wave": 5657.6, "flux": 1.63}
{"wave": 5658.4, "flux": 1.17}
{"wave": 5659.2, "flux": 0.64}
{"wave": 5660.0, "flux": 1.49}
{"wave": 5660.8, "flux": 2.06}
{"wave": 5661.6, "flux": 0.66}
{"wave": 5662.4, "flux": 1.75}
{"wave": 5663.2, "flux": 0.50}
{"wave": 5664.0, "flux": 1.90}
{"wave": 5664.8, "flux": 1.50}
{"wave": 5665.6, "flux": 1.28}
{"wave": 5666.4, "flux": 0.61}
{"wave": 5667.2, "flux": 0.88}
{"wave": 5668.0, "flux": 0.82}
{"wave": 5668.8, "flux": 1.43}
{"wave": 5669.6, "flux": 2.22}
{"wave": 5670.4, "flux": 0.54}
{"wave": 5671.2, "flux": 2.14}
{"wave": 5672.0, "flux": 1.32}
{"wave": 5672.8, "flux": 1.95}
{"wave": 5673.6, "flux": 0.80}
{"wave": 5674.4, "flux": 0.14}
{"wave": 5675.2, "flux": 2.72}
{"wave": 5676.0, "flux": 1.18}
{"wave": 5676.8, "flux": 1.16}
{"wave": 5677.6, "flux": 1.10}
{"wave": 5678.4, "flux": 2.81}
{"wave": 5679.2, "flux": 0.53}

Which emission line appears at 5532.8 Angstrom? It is [O III] 5007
